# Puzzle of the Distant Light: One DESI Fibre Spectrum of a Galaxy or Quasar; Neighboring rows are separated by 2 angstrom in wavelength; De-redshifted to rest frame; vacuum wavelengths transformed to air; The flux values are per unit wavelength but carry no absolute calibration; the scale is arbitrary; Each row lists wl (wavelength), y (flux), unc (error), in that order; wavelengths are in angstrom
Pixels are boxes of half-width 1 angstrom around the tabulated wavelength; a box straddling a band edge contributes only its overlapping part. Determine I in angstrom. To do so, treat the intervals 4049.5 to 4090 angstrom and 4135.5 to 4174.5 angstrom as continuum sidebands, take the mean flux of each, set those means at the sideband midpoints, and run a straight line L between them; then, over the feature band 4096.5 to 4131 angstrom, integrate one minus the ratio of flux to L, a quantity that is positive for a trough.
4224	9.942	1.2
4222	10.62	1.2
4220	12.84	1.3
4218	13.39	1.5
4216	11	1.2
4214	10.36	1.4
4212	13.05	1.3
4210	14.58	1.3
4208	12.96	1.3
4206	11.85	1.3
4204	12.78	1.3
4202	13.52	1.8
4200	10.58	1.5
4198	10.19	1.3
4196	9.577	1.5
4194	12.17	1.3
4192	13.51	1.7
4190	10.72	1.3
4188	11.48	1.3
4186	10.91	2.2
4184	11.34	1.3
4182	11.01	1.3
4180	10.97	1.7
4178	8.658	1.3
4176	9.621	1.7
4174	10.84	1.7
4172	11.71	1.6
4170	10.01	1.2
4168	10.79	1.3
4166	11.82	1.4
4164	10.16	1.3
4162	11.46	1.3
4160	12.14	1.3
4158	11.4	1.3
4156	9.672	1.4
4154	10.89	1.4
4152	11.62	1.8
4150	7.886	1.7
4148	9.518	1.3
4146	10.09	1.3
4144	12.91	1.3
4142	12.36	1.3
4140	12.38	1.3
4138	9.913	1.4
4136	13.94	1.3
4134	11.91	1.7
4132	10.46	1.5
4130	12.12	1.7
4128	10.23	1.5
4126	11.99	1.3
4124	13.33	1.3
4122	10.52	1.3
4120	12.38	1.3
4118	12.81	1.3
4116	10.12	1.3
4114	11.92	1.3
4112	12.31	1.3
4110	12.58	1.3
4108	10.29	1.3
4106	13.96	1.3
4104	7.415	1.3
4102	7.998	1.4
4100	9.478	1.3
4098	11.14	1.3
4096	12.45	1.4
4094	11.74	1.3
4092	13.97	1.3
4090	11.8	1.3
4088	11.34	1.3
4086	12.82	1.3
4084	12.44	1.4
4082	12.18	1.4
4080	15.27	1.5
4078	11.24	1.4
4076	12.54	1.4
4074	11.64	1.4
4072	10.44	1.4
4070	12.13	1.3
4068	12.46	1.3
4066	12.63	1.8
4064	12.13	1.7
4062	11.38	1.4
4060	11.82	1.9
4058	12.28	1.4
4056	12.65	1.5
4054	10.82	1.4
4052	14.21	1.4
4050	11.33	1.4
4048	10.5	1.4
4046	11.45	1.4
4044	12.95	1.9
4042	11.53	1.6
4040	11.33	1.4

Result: 1.1 angstrom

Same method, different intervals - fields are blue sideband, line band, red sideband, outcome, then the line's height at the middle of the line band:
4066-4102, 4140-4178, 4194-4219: 3.7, 12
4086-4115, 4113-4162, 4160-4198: -0.8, 11.2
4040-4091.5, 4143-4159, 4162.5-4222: 1.6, 11.7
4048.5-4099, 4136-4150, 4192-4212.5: 1.2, 12.2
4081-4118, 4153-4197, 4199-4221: 4.3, 12.1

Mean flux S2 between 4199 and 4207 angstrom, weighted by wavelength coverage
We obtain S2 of 12.2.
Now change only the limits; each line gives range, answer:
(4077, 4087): 12.8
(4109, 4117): 11.7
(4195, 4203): 11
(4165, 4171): 10.9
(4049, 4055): 12.1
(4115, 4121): 11.8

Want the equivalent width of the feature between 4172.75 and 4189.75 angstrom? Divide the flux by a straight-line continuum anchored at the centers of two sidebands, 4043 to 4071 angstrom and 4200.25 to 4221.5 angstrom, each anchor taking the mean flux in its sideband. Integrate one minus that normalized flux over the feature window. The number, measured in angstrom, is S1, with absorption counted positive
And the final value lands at 2.46 angstrom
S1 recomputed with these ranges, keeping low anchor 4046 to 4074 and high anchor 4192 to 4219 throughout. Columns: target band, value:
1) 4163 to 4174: 1.0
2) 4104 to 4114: 0.1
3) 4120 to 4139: 0.5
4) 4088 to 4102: 0.5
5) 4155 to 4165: 0.9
